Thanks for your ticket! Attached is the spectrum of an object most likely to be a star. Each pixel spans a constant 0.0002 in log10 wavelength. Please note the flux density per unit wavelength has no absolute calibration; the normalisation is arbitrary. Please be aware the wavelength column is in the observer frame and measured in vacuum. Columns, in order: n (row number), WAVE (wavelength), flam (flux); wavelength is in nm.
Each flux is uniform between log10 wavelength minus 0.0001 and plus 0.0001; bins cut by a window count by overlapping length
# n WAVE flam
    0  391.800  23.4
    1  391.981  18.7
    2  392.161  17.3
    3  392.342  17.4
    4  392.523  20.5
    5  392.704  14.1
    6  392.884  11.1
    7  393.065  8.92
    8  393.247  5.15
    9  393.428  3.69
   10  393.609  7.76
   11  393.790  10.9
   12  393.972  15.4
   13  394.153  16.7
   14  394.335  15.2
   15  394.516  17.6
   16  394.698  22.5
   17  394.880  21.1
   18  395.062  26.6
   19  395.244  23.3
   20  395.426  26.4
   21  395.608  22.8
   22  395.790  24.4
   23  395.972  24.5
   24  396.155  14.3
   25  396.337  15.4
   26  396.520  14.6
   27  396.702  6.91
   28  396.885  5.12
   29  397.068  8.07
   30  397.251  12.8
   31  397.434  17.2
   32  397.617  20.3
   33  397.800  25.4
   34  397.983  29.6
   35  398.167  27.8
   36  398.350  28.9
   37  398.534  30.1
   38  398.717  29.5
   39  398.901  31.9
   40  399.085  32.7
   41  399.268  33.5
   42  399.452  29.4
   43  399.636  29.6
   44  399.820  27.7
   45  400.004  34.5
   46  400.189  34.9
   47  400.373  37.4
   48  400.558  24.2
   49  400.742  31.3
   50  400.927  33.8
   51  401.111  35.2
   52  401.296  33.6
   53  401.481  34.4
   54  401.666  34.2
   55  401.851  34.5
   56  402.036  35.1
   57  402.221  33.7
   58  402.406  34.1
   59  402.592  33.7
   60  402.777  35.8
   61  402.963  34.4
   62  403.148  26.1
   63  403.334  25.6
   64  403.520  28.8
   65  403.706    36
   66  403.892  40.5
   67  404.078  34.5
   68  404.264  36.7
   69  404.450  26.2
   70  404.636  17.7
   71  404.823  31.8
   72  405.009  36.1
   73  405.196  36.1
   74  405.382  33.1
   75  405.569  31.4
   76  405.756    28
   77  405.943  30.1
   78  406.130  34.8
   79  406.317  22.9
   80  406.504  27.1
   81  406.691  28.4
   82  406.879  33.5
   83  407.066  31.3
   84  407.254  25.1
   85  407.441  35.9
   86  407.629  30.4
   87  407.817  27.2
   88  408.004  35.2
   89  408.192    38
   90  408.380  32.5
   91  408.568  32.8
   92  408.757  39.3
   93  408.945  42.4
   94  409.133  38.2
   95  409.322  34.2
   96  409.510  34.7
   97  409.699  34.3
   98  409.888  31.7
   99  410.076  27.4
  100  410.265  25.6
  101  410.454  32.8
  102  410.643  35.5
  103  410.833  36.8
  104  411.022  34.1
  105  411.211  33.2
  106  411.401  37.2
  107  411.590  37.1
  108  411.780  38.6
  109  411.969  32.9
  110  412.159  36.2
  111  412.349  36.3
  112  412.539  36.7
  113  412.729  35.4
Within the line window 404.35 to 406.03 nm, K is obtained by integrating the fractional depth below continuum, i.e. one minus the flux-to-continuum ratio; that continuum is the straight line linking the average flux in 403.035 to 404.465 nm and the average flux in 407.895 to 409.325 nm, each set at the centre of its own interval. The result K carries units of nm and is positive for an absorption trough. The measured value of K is 0.17 nm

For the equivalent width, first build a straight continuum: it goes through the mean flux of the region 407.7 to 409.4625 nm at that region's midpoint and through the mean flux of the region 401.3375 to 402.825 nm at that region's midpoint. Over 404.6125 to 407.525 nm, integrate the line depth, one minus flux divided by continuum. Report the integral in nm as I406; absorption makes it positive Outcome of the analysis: 0.378 nm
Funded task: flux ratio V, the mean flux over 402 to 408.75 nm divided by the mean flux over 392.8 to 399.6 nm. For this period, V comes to 1.63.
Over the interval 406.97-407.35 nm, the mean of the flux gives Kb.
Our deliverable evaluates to 28.3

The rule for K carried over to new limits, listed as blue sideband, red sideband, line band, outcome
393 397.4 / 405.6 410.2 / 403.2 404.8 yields -0.21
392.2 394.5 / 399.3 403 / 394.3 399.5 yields -0.09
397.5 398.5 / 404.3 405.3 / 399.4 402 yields -0.44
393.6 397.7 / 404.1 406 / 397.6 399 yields -0.49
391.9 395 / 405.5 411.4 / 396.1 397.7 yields 0.51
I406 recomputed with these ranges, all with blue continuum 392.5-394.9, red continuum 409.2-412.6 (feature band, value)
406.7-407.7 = -0.05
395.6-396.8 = -0.08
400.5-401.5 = -0.45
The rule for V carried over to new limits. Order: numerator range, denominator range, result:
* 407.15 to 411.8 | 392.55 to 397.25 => 2.21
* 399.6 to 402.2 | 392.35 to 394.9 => 2.44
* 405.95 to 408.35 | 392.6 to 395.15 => 2.19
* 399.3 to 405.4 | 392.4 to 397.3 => 2.10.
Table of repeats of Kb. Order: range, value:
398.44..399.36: 31.5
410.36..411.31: 34.5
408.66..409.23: 39.9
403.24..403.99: 32.7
